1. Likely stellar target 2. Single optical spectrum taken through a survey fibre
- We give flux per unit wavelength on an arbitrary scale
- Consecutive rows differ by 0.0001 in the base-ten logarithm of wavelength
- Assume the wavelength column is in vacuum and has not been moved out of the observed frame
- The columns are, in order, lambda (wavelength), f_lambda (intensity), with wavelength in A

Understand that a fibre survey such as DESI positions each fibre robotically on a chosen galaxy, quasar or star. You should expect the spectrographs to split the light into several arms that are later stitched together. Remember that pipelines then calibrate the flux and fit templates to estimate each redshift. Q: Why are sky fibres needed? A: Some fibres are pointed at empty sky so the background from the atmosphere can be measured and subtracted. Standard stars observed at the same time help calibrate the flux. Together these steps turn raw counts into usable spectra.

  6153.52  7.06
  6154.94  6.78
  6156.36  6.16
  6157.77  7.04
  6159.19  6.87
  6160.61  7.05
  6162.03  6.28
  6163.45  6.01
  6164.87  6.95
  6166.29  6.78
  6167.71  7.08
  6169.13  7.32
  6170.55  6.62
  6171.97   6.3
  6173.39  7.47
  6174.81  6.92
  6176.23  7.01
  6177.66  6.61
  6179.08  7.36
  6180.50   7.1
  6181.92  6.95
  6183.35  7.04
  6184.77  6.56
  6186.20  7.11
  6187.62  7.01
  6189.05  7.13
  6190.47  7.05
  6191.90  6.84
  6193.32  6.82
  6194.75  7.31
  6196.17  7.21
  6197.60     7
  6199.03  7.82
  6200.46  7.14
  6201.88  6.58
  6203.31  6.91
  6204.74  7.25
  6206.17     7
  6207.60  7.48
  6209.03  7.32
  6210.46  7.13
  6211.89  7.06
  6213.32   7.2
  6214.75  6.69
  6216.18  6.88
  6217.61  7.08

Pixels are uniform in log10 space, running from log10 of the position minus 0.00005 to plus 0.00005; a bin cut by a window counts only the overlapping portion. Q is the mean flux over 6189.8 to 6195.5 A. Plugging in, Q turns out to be 7.01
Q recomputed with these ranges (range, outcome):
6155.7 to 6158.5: 6.62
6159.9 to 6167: 6.61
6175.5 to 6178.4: 6.81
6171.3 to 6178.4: 6.87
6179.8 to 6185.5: 6.91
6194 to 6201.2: 7.29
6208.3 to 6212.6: 7.17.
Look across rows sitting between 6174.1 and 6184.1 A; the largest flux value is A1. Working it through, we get 7.36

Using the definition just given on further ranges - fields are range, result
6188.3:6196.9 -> 7.31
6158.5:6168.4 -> 7.08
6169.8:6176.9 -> 7.47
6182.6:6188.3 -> 7.11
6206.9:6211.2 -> 7.48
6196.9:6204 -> 7.82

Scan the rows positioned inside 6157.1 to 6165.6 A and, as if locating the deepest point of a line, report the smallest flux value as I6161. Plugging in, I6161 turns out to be 6.01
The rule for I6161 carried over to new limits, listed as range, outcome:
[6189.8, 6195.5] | 6.82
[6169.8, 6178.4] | 6.3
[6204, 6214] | 7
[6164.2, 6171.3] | 6.62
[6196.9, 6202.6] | 6.58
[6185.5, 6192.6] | 6.84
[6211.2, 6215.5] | 6.69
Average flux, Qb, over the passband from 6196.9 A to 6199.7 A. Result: 7.4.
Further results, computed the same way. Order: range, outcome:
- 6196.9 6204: 7.09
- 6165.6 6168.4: 6.93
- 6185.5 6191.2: 7.07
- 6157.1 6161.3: 6.98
